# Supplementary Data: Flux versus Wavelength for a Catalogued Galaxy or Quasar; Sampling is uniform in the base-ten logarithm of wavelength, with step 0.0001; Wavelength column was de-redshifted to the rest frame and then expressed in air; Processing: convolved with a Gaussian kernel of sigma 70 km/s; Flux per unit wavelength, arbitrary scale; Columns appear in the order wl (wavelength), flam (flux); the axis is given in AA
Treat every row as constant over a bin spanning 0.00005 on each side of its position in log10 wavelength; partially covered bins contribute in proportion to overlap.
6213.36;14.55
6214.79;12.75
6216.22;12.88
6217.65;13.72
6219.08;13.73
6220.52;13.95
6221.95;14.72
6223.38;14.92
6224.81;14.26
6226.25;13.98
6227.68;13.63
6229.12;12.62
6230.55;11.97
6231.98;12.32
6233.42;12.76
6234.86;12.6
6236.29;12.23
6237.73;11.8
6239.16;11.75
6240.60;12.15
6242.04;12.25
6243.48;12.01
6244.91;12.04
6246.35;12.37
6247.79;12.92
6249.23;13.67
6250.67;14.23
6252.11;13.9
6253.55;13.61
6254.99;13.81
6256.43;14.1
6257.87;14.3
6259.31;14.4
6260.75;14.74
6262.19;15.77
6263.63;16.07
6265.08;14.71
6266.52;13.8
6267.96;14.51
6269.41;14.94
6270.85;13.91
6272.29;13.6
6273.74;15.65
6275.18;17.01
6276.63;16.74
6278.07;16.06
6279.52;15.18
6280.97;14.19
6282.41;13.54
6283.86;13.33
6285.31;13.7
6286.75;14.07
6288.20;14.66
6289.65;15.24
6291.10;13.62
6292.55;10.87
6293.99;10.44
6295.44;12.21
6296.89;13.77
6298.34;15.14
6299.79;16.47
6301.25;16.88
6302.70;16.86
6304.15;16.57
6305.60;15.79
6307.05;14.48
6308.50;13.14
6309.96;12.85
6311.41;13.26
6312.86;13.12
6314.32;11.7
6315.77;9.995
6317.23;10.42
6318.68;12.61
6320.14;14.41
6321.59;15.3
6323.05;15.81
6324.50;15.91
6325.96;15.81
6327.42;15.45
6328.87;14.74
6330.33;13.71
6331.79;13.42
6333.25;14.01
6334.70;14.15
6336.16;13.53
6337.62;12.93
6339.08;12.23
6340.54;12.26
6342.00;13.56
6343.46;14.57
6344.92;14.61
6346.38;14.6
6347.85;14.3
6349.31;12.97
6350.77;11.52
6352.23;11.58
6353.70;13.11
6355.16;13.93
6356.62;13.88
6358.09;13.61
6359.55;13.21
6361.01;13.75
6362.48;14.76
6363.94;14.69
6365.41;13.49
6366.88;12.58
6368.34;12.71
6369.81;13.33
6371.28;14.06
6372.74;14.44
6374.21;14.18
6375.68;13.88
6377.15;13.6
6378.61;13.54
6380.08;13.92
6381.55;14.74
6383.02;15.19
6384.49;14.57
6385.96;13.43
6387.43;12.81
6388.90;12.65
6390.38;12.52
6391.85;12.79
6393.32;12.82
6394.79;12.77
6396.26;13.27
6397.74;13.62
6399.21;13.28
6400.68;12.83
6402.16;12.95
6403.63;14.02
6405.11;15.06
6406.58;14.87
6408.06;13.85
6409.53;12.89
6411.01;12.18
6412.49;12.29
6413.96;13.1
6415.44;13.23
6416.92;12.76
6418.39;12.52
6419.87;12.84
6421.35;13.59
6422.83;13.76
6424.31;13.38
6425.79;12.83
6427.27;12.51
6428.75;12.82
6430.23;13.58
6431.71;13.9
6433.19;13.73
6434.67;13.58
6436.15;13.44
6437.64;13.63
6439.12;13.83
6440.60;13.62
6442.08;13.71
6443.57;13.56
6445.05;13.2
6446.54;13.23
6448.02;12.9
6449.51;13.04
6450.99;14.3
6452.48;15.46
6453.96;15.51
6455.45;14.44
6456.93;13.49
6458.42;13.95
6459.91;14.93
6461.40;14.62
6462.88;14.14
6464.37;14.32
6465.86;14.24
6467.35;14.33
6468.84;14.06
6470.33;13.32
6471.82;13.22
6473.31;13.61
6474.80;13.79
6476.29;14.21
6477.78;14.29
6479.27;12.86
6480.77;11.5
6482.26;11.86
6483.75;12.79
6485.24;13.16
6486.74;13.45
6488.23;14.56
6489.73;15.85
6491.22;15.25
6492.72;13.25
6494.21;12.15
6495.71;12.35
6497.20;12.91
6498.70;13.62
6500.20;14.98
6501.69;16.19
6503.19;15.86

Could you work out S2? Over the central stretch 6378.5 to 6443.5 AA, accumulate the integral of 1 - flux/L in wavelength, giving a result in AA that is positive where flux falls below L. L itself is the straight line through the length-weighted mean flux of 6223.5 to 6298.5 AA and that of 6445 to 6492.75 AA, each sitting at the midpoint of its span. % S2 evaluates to 2.0 AA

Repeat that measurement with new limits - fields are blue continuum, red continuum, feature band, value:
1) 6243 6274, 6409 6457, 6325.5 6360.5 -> 0.27 AA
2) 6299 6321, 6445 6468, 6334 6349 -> 0.33 AA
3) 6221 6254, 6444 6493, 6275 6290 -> -1.87 AA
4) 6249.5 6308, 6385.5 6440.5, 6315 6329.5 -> 0.10 AA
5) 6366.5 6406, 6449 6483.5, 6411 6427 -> 0.83 AA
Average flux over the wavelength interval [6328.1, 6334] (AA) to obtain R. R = 14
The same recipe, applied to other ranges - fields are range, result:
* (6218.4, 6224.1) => 14.3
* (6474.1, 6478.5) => 14.1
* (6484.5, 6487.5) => 13.3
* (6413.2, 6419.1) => 12.9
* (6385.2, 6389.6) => 13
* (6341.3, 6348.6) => 14.3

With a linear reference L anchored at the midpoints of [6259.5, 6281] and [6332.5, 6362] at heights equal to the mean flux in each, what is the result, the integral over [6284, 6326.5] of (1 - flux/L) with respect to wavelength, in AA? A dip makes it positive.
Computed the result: 1.2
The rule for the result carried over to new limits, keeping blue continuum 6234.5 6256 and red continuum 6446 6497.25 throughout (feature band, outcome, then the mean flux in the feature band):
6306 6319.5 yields 0.6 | 12.5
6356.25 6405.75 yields -0.9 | 13.6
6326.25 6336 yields -0.8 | 14.3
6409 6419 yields 0.6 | 12.7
